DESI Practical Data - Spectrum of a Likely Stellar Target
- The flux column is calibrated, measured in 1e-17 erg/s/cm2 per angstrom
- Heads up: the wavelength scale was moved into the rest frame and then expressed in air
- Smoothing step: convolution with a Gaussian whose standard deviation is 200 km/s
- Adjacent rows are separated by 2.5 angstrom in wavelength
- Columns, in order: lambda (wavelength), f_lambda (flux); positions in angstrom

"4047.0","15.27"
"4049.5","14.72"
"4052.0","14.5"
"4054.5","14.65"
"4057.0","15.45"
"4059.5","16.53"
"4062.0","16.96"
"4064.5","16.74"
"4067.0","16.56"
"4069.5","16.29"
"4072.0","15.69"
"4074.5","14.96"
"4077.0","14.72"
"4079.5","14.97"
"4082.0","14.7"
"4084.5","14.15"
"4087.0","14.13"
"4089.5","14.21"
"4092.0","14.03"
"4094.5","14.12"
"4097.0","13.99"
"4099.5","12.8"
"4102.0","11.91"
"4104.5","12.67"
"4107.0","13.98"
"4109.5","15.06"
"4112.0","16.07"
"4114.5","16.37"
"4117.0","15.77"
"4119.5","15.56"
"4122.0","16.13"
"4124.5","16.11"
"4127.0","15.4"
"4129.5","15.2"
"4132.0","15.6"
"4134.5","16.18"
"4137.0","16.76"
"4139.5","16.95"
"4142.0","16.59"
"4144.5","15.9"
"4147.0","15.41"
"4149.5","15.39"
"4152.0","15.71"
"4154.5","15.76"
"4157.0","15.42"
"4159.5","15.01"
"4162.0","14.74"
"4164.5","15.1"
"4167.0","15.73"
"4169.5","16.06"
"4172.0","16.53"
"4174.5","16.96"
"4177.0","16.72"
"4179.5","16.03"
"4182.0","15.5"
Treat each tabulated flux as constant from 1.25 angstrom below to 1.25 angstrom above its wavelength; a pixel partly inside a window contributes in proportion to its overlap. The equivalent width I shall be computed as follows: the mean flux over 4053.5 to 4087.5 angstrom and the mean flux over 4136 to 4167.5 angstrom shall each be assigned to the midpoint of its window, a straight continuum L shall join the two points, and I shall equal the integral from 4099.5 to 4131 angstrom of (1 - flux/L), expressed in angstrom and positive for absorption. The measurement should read 1.4 angstrom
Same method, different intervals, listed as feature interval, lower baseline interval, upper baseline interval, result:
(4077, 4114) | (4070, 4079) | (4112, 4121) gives 3.42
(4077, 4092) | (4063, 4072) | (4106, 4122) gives 1.57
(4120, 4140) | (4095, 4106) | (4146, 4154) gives -2.07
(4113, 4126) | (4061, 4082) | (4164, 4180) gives 0.01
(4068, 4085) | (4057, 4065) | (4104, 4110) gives 0.57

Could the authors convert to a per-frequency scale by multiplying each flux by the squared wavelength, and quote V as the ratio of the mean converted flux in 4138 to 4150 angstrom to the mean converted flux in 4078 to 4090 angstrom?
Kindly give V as 1.15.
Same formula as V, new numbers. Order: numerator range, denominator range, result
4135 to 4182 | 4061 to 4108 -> 1.13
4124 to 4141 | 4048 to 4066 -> 1.06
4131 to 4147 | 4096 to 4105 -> 1.29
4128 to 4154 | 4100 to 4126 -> 1.08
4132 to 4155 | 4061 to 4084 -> 1.06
